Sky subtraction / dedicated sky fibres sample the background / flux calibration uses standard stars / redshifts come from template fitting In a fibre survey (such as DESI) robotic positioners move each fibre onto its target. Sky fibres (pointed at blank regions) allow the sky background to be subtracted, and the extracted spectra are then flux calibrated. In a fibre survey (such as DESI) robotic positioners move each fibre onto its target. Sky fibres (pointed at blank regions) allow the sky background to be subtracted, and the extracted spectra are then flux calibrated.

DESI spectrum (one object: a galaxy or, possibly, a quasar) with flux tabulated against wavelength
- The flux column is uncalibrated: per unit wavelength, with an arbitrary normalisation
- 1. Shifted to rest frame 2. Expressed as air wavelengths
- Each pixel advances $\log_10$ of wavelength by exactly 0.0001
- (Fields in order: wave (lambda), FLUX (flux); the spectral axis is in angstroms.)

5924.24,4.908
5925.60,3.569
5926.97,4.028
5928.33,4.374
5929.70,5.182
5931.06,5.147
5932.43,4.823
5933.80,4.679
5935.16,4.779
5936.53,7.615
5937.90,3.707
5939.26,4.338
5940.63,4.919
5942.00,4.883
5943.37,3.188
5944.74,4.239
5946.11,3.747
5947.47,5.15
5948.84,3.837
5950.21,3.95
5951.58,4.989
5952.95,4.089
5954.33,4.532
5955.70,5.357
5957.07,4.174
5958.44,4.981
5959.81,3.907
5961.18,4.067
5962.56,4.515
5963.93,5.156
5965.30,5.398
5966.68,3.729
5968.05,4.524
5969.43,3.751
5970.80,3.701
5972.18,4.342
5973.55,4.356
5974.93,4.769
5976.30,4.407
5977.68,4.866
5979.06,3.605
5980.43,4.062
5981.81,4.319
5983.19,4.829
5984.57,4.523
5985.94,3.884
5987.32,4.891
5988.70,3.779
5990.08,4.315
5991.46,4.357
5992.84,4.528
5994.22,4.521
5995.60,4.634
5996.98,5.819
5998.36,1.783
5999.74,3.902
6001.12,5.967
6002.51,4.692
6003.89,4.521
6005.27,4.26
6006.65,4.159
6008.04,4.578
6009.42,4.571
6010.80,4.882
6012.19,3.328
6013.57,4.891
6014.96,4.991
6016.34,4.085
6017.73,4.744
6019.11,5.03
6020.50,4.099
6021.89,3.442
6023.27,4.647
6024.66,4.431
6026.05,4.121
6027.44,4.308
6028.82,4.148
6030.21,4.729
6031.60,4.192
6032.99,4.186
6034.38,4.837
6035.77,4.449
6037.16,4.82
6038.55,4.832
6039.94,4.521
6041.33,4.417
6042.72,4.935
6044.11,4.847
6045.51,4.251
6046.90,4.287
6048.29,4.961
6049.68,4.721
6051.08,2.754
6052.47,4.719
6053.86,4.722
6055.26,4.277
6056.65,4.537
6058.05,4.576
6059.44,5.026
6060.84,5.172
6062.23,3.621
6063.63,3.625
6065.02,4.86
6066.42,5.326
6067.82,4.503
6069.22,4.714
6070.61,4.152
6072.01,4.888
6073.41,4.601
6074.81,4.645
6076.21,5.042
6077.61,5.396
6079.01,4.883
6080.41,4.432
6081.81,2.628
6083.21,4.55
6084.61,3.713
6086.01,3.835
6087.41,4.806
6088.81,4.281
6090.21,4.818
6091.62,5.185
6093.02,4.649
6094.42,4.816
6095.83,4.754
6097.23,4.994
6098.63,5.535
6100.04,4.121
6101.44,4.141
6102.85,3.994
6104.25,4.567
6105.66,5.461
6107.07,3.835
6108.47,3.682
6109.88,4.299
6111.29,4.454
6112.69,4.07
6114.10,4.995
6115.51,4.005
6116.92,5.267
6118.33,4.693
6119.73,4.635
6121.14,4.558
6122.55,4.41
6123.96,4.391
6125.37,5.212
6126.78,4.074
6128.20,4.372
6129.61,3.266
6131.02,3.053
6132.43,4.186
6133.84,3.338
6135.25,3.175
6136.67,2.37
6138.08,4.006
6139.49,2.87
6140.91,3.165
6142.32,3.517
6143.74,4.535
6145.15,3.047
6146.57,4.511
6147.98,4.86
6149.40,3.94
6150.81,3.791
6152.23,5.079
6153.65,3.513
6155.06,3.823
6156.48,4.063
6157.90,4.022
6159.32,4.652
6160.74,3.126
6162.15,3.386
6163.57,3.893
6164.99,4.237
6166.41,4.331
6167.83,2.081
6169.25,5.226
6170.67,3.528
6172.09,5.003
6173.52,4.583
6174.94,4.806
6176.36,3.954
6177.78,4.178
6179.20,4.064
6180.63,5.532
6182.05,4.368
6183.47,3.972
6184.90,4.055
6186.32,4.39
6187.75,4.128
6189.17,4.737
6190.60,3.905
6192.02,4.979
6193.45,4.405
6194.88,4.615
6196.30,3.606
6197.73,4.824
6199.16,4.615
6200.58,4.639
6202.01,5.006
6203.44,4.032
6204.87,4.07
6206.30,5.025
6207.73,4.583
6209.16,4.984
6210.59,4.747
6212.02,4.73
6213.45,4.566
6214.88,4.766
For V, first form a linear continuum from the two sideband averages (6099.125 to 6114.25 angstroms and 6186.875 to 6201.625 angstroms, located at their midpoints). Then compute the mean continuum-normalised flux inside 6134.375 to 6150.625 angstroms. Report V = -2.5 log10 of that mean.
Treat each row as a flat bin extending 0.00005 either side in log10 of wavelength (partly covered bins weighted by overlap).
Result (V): 0.20 mag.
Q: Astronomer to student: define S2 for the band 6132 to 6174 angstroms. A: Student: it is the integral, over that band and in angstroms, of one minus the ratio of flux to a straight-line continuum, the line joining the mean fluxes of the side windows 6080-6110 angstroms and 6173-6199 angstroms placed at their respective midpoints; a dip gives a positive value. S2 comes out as 5.23 angstroms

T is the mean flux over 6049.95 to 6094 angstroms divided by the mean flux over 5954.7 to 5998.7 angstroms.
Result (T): 1.02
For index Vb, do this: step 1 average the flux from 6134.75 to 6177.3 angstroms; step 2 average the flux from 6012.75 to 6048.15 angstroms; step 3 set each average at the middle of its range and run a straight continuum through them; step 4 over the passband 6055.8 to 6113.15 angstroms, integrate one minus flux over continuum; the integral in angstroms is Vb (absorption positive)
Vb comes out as -3.7 angstroms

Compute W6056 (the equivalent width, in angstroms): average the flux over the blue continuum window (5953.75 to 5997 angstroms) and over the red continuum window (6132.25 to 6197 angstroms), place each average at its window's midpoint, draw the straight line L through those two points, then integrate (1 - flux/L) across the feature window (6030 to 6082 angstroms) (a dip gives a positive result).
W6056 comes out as -3.4 angstroms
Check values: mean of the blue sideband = 4.44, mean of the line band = 4.54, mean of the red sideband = 4.03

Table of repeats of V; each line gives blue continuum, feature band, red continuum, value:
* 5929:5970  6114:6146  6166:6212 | 0.13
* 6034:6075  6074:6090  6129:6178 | -0.01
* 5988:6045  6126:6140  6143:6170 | 0.17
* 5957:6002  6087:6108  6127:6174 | -0.16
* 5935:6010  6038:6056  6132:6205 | -0.04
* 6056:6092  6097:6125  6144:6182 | -0.04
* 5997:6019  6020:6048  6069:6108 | 0.01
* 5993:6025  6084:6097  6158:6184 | -0.07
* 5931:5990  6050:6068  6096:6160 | -0.04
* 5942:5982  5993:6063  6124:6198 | -0.05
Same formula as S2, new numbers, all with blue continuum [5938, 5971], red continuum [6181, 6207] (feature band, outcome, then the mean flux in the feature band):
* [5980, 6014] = -0.1 angstroms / 4.4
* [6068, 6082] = -0.7 angstroms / 4.61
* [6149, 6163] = 1.5 angstroms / 3.94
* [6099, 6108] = 0.1 angstroms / 4.38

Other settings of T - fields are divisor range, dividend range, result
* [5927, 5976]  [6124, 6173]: 0.85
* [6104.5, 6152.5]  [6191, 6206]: 1.10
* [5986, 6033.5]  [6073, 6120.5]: 1.03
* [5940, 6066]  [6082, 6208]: 0.96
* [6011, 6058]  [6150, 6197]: 0.94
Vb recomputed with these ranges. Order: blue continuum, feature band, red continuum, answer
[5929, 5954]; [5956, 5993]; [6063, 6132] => 1.8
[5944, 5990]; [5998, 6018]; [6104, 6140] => -0.4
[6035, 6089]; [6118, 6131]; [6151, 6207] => 0.2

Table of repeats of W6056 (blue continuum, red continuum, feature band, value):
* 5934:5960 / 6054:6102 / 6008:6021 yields 0.11 angstroms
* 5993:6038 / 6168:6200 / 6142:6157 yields 1.11 angstroms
